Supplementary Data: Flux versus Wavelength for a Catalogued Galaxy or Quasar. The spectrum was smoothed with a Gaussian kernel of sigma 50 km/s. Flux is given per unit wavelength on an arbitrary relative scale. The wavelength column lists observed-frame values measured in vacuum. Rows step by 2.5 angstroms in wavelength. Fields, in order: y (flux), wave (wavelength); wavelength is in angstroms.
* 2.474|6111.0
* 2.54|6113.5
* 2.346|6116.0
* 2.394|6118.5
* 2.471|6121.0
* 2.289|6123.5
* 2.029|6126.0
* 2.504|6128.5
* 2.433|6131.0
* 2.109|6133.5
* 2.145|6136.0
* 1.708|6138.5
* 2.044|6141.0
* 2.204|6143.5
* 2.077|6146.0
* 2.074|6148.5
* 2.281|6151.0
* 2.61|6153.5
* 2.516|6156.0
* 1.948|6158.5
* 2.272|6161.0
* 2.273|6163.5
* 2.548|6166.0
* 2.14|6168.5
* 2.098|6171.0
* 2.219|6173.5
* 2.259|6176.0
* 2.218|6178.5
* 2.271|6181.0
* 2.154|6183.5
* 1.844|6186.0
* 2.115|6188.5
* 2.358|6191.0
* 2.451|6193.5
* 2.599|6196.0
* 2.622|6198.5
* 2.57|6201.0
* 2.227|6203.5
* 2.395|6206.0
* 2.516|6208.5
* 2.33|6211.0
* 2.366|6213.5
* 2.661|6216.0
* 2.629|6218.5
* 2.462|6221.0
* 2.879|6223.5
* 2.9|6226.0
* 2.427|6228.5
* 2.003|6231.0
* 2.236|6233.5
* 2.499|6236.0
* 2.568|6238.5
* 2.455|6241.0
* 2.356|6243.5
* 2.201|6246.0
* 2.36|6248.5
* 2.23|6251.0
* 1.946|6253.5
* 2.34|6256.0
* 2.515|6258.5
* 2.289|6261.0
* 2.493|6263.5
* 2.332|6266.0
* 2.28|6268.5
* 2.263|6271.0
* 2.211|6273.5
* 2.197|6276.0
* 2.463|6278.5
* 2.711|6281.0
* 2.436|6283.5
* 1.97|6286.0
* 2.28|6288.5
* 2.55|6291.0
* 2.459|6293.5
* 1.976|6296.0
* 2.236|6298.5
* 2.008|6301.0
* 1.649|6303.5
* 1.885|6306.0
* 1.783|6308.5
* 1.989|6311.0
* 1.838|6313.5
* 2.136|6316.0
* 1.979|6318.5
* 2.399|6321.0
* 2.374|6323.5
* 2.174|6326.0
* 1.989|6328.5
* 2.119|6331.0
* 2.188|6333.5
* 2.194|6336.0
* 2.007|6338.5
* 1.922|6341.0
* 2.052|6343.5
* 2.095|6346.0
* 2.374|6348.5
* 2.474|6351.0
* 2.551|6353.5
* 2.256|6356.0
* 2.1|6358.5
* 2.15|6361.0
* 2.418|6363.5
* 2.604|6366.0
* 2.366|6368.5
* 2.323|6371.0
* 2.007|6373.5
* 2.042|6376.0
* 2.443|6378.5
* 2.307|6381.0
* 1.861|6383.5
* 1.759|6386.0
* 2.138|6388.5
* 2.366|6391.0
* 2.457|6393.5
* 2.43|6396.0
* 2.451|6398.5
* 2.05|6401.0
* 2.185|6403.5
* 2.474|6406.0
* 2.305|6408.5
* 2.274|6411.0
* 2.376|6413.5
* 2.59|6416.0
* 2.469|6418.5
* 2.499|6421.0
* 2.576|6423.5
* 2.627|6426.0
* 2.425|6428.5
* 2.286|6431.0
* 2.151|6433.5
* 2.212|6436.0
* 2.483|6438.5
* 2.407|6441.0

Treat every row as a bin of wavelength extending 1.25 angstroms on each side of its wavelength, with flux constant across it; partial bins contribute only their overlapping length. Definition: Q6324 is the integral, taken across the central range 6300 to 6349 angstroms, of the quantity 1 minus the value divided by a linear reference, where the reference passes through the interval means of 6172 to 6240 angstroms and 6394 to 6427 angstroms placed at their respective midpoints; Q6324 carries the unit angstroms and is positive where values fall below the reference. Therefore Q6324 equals 7.1 angstroms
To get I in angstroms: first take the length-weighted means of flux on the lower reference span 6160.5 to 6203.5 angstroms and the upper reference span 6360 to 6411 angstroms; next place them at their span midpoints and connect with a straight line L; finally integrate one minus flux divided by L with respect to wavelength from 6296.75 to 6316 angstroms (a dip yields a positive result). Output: 2.9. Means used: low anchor 2.29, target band 1.93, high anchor 2.26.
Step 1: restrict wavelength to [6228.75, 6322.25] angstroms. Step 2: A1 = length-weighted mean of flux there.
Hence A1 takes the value 2.23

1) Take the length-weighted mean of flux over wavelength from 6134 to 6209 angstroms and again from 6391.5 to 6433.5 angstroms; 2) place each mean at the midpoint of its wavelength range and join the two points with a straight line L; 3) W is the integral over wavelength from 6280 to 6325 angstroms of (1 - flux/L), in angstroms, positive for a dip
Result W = 3.6 angstroms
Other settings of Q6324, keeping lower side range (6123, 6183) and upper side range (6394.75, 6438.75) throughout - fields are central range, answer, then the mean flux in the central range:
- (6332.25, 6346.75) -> 1.6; 2.08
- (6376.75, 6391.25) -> 1.4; 2.13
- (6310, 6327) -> 1.4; 2.13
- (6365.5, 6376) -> 0.4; 2.27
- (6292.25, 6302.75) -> 0.7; 2.14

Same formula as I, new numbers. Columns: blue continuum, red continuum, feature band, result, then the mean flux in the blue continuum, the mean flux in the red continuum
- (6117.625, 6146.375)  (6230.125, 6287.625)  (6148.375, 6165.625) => -0.65 angstroms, 2.2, 2.32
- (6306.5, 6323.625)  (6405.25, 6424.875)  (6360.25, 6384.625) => 0.17 angstroms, 2.04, 2.45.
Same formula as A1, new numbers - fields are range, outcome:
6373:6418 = 2.26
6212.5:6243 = 2.5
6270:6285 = 2.38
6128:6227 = 2.32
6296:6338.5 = 2.05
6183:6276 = 2.38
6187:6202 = 2.44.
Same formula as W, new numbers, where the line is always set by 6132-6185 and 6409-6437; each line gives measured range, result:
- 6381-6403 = 1.7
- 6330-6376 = 2.4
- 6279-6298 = -0.3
